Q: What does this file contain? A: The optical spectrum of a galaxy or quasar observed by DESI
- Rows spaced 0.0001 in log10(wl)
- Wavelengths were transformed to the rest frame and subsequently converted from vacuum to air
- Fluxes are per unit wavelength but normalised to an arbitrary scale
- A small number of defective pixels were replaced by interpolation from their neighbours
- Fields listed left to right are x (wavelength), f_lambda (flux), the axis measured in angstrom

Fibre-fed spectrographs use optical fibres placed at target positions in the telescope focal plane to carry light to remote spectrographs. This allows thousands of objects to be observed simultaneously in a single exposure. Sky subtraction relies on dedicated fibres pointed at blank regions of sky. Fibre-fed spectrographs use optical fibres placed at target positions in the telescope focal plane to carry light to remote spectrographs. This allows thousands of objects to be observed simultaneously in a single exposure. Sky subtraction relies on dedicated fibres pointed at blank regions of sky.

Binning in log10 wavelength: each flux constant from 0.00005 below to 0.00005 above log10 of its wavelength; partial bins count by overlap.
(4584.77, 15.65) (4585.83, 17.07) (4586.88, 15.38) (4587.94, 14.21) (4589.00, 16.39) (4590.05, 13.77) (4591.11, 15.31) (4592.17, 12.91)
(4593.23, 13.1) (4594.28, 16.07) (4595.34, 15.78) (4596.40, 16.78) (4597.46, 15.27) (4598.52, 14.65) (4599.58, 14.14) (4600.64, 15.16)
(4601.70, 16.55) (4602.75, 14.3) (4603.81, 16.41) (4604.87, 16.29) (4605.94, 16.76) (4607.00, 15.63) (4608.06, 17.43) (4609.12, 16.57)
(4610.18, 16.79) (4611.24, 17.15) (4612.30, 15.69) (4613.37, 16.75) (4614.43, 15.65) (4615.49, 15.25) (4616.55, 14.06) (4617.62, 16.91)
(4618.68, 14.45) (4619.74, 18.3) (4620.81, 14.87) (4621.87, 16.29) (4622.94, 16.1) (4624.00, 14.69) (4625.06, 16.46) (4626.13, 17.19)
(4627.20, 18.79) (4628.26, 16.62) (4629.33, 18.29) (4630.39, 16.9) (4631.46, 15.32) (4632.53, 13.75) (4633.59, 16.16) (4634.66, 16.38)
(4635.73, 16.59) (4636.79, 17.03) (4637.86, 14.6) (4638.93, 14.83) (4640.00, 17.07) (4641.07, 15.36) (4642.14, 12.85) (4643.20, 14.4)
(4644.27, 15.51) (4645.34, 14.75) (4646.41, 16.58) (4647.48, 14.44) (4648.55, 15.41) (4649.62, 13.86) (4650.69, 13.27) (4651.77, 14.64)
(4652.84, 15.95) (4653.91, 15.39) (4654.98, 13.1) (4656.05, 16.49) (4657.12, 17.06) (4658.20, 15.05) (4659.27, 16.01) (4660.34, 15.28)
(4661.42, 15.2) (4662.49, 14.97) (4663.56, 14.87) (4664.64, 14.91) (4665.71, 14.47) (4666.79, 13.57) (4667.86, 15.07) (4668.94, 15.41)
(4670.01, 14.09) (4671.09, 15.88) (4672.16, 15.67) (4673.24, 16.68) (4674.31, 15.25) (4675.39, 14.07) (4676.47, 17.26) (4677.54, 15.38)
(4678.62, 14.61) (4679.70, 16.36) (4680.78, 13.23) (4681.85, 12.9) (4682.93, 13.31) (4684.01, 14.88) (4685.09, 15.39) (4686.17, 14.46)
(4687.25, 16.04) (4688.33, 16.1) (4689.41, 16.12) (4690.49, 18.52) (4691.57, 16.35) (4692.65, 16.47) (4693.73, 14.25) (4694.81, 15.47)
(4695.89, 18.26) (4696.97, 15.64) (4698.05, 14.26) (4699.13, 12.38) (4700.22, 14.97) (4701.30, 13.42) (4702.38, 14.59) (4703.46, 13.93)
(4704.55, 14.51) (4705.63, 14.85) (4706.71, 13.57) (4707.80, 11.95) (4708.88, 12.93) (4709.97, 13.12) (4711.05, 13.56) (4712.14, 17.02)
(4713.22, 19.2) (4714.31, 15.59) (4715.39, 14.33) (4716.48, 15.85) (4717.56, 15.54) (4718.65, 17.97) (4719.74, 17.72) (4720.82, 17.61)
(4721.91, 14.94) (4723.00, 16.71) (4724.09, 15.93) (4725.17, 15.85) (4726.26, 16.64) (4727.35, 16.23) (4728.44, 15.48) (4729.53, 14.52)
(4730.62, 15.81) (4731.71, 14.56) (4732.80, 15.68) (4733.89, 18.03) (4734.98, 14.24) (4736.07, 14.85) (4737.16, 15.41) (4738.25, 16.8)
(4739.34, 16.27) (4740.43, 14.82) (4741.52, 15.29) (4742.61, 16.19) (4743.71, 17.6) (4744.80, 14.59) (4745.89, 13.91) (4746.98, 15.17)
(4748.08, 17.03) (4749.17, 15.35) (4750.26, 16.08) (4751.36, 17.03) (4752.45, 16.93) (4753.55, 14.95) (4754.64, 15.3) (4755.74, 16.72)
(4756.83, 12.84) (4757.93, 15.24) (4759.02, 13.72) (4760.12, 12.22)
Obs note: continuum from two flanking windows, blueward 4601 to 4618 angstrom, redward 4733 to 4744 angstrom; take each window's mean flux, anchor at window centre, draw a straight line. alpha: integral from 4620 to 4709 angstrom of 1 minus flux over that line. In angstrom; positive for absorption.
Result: 4.2 angstrom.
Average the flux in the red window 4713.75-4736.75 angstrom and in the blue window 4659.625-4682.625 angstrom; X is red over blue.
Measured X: 1.06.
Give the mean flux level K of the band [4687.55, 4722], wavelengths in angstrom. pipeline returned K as 15.4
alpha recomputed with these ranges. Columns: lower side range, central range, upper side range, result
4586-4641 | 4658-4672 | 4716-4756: 0.78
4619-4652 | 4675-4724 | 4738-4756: 1.71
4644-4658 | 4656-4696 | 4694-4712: -1.81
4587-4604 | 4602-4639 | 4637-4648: -2.71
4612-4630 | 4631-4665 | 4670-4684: 0.95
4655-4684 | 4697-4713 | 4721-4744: 1.44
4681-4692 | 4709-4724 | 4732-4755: -0.41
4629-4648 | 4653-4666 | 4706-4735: 0.26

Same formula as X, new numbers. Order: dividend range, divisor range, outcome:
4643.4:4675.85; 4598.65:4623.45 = 0.95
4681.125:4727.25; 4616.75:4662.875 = 0.98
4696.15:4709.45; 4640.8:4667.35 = 0.94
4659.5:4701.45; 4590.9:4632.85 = 0.96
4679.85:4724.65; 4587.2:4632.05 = 0.96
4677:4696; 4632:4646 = 1.00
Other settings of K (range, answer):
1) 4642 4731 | 15.2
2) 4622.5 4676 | 15.4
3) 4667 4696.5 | 15.4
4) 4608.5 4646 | 16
